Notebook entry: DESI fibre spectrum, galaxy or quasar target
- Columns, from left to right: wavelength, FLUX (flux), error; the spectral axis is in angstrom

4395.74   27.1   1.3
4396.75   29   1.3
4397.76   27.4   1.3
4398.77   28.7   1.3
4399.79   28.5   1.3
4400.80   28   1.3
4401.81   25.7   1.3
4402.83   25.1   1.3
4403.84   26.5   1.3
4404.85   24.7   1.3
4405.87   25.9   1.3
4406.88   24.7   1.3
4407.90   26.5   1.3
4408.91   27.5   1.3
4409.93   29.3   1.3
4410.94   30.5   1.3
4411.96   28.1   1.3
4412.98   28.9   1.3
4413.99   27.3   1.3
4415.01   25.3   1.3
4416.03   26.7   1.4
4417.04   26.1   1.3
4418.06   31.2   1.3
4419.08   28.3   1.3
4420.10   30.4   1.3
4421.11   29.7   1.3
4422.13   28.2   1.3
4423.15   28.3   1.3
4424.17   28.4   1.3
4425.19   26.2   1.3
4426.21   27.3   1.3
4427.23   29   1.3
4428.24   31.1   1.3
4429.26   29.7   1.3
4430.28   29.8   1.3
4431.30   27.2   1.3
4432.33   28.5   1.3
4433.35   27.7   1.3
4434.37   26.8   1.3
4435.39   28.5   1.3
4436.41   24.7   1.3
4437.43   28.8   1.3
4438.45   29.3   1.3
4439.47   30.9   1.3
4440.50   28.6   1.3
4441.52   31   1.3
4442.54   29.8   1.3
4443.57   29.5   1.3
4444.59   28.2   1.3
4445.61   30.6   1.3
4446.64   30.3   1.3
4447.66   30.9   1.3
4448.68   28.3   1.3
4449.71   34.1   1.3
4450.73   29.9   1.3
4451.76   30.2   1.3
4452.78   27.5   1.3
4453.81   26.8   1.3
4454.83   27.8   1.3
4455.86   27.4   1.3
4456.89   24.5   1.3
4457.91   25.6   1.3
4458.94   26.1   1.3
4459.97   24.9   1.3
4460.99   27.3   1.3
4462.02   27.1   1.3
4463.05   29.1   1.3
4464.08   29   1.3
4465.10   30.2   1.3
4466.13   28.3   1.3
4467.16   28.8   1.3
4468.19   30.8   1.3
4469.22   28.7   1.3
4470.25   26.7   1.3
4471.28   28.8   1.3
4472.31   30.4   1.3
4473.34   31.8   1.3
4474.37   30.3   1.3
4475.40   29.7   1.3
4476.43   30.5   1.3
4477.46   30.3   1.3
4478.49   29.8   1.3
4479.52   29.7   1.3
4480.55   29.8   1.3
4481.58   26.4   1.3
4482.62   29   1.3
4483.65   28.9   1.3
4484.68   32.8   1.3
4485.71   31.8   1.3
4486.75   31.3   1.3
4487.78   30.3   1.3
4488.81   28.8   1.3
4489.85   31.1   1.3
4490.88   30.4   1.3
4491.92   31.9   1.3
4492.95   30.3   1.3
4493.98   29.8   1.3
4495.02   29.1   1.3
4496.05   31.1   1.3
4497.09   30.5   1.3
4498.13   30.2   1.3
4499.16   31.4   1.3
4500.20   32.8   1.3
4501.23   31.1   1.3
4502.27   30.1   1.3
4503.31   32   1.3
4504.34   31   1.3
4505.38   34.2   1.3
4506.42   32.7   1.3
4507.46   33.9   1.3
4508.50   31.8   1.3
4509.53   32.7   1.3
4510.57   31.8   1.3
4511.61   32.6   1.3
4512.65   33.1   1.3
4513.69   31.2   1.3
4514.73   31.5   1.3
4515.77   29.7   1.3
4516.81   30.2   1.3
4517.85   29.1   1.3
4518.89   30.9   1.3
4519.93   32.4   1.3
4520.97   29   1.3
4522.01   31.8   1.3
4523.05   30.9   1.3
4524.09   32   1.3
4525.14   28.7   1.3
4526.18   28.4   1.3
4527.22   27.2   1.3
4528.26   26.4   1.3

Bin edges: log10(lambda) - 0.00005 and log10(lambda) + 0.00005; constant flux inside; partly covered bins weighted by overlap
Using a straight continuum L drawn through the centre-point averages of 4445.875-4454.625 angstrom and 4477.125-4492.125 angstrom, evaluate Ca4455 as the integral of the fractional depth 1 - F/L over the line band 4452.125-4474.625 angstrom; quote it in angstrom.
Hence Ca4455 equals 1.35 angstrom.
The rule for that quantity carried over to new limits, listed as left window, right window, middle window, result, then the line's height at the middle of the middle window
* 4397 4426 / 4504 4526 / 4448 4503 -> 0.98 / 30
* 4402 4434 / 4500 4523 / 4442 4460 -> 0.36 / 29.2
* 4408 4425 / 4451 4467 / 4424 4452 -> -1.22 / 27.9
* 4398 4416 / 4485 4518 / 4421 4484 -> 0.73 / 29.1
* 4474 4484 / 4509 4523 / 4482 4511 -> -0.82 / 30.3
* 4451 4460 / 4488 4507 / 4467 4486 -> -0.50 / 29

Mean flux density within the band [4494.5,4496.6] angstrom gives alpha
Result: 30.1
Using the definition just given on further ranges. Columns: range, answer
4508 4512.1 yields 32.3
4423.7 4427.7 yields 27.7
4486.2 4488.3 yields 30.8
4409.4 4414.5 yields 28.8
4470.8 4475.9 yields 30.2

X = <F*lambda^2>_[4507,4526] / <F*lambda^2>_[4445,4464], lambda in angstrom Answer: 1.14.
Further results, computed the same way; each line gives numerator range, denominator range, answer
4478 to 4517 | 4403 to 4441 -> 1.14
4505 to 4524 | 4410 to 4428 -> 1.17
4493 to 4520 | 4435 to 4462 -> 1.13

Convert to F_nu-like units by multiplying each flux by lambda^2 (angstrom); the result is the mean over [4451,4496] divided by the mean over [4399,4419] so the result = 1.10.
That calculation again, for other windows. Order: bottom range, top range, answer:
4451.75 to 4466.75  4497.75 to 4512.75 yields 1.20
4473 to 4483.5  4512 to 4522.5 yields 1.06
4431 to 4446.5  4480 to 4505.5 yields 1.09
